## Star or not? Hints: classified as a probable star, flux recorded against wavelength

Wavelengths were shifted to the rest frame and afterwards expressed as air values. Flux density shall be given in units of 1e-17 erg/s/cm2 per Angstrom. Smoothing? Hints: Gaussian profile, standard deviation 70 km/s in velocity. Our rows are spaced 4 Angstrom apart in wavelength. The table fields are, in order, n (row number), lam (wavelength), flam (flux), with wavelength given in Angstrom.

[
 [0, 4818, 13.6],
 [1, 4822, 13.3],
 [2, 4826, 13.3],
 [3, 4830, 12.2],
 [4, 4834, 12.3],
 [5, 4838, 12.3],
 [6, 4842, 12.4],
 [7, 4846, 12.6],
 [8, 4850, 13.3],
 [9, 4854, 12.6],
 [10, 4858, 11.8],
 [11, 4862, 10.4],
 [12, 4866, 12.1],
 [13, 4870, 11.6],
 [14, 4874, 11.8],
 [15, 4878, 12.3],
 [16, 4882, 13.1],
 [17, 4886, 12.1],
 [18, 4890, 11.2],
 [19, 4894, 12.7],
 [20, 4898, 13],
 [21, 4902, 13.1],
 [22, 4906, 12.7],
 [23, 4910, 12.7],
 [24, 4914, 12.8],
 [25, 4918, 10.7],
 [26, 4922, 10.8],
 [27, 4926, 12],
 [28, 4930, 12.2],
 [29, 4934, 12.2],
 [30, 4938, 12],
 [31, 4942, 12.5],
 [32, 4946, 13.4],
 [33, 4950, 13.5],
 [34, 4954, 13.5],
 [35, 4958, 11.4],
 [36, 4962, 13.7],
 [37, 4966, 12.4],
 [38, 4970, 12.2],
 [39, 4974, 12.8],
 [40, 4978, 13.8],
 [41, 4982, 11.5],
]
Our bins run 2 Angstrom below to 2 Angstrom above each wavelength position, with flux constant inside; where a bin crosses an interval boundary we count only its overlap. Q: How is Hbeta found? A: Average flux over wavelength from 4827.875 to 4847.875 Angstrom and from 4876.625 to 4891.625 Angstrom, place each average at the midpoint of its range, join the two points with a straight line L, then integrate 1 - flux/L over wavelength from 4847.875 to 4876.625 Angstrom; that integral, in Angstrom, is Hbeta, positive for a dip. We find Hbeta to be 0.8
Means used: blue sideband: 12.4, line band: 12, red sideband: 12.2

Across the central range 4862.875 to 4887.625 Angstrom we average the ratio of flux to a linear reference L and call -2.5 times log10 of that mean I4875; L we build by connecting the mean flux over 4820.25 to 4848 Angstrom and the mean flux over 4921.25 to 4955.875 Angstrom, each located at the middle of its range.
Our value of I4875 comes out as 0.04 mag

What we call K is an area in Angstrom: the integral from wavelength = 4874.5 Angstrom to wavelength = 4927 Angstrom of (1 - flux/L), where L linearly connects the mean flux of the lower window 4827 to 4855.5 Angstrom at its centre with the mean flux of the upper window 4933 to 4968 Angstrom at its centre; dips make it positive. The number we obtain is 1.7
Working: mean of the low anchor 12.6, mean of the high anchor 12.7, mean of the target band 12.2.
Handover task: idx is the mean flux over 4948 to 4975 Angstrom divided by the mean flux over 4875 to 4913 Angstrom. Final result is 1.0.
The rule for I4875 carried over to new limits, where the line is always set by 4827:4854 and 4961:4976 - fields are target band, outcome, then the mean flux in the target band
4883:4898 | 0.036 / 12.2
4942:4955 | -0.052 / 13.3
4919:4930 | 0.106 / 11.5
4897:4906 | -0.030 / 13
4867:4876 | 0.076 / 11.7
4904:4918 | 0.017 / 12.4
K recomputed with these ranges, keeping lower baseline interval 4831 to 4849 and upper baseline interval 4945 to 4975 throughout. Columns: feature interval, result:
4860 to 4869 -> 0.9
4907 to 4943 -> 2.1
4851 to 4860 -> 0.1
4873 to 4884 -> 0.1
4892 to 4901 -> -0.2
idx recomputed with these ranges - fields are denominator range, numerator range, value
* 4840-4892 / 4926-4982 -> 1.05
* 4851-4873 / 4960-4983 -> 1.09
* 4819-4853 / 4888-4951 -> 0.97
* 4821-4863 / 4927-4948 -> 1.00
